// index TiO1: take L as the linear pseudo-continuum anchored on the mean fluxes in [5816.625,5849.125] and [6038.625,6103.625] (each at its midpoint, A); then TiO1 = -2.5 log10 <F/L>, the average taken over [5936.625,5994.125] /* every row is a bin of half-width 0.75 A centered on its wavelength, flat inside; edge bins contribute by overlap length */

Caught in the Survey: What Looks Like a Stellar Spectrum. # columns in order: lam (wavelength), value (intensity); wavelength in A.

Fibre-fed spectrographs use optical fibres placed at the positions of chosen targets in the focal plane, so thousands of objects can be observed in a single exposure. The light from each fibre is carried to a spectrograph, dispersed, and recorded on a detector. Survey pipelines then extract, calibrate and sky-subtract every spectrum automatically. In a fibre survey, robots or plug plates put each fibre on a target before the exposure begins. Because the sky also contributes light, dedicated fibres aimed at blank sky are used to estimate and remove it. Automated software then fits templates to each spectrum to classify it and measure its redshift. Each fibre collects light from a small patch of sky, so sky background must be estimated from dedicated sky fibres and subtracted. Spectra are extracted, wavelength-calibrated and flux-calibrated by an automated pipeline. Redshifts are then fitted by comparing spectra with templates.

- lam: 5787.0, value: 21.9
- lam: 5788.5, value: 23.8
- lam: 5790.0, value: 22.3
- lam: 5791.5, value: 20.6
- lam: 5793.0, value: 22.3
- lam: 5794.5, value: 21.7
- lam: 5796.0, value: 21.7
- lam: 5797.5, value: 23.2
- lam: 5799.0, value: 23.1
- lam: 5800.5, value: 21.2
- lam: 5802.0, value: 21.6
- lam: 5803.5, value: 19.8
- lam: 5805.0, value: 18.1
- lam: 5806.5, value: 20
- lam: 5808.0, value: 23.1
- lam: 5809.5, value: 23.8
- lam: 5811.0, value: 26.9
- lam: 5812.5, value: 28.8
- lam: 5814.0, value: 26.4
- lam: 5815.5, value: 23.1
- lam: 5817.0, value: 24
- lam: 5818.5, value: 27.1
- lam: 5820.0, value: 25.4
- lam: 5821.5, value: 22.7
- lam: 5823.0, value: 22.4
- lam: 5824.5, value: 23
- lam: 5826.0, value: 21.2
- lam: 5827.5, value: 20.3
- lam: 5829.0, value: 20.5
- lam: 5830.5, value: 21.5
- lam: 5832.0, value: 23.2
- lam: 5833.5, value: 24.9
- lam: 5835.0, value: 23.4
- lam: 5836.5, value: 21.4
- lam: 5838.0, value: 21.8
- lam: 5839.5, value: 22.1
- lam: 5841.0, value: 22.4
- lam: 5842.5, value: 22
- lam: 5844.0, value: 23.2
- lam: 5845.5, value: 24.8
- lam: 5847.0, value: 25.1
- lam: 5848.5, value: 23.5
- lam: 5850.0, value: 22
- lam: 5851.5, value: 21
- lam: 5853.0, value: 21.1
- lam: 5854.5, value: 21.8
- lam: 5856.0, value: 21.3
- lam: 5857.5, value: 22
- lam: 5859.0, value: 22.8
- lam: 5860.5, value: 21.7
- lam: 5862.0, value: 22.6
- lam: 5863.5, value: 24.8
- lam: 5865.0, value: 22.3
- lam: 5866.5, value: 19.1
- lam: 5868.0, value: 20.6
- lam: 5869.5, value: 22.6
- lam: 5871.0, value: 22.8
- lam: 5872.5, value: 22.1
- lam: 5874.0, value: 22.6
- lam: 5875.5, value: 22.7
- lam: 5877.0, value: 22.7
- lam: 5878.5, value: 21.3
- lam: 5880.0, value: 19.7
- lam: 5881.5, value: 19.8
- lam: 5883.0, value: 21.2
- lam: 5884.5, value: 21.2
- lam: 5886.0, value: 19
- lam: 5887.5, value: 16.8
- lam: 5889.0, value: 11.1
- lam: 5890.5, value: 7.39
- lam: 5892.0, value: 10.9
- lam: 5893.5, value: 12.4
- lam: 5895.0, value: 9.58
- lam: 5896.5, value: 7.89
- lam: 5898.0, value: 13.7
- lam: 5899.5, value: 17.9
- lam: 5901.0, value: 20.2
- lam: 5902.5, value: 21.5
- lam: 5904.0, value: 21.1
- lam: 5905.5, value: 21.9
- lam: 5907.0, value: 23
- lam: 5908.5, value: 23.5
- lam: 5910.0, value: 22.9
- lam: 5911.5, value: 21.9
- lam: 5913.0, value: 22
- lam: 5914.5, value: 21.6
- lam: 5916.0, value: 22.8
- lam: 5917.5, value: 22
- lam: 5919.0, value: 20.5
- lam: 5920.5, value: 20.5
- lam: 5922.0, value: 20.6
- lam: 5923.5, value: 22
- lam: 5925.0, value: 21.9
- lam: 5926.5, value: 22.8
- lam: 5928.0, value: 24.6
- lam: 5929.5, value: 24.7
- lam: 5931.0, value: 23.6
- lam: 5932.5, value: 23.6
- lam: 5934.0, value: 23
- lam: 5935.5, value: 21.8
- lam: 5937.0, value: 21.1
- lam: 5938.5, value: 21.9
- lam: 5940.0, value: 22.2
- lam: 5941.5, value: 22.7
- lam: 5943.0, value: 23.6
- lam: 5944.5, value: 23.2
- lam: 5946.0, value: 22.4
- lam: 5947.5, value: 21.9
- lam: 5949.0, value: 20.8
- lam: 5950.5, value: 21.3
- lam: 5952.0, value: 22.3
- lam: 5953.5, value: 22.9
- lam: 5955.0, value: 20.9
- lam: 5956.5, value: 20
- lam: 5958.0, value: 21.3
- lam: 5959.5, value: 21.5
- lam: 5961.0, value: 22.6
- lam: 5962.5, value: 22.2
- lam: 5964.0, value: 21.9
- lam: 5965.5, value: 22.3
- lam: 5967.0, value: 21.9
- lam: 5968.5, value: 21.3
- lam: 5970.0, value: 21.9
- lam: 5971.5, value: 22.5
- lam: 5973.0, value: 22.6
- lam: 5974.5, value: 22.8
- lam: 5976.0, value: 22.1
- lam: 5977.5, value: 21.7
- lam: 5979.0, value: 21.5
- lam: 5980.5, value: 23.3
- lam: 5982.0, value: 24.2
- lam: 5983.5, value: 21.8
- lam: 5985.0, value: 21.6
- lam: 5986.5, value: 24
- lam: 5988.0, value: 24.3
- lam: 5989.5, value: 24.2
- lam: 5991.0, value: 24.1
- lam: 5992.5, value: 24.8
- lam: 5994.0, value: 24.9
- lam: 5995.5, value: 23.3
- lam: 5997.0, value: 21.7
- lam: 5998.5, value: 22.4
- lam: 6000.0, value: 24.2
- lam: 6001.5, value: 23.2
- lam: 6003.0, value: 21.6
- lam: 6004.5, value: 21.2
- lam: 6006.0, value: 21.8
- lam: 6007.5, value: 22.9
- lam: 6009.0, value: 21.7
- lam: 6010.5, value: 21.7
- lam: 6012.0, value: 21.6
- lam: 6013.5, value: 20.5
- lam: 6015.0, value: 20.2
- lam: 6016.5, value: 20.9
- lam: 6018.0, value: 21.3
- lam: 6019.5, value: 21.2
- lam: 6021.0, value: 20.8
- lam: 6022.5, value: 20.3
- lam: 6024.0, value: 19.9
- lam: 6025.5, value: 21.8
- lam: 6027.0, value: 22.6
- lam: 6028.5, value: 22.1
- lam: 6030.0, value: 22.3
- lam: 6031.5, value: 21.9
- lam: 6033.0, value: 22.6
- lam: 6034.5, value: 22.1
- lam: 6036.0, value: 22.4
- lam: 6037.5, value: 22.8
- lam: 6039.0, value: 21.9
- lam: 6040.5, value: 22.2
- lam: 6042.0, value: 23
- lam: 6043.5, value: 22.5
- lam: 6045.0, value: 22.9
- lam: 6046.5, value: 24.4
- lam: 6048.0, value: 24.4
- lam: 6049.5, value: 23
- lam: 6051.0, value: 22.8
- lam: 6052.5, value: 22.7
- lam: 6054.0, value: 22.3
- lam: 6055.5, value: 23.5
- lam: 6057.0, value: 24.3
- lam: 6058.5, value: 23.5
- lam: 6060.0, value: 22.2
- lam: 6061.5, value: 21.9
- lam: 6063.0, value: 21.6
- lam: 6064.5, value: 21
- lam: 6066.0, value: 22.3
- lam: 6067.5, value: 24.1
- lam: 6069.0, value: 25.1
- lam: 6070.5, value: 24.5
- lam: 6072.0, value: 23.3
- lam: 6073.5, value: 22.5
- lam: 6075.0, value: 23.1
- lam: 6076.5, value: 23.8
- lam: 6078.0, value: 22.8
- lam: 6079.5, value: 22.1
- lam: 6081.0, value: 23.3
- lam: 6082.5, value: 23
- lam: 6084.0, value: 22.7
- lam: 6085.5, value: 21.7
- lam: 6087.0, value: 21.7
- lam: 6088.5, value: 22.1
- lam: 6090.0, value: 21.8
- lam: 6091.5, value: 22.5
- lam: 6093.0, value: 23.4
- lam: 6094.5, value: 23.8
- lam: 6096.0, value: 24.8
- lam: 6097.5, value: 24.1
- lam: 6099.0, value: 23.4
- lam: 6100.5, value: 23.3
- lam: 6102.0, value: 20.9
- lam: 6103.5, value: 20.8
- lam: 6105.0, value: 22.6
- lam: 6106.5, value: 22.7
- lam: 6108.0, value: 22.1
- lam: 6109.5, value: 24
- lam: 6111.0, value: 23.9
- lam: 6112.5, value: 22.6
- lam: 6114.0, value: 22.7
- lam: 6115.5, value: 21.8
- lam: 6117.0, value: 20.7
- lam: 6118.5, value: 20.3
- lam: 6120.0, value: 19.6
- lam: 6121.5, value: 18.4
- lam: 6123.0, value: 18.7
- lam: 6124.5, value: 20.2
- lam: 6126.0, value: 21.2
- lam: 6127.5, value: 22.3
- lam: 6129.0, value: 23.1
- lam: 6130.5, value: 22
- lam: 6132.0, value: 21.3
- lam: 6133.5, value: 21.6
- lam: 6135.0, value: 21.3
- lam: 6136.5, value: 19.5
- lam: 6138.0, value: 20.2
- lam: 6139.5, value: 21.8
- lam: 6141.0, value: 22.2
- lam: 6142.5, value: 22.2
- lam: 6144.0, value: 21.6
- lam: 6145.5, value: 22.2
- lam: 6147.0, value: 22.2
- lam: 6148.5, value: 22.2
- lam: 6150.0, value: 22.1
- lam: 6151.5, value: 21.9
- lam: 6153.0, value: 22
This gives 0.03 mag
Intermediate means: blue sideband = 23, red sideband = 22.9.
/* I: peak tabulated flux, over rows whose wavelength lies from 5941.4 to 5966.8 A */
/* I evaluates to 23.6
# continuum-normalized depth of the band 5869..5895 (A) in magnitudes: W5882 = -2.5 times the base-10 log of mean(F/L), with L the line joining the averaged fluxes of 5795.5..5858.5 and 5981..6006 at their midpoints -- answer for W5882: 0.24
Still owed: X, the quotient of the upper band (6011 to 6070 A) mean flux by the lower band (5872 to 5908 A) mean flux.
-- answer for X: 1.25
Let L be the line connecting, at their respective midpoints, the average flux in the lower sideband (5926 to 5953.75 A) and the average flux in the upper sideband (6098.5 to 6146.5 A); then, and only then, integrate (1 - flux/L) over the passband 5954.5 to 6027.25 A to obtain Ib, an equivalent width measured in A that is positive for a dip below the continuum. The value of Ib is 0.7 A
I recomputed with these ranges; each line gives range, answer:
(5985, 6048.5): 24.9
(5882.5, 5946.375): 24.7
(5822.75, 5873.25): 25.1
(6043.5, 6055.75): 24.4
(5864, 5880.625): 22.8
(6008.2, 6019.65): 21.7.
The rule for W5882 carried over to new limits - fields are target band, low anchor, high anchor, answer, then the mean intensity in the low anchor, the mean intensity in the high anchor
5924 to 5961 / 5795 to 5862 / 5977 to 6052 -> 0.010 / 22.7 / 22.4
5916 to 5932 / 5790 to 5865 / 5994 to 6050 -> 0.002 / 22.7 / 22.1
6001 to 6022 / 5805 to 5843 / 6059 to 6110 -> 0.071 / 23.2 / 22.8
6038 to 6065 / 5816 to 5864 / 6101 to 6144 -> -0.050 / 22.7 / 21.5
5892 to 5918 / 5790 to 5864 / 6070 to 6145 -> 0.190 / 22.7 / 22.1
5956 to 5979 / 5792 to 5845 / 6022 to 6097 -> 0.040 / 22.8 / 22.7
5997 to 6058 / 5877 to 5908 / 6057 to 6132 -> -0.080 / 17.1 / 22.4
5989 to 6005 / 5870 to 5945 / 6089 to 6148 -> -0.114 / 20.2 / 21.9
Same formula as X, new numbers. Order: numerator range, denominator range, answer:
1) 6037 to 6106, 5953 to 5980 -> 1.05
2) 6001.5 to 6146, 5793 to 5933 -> 1.04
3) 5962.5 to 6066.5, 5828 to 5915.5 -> 1.09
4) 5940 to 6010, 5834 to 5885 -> 1.02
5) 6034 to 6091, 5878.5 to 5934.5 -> 1.17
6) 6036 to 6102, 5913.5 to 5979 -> 1.04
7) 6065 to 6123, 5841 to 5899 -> 1.14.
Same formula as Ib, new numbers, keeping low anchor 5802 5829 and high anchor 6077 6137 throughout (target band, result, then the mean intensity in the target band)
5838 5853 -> 0.20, 22.8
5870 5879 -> 0.21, 22.4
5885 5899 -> 6.44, 12.4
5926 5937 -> -0.28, 23.3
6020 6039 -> 0.46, 21.8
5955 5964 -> 0.44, 21.5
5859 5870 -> 0.47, 22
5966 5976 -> 0.18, 22.2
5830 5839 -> 0.15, 22.7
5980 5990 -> -0.36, 23.3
